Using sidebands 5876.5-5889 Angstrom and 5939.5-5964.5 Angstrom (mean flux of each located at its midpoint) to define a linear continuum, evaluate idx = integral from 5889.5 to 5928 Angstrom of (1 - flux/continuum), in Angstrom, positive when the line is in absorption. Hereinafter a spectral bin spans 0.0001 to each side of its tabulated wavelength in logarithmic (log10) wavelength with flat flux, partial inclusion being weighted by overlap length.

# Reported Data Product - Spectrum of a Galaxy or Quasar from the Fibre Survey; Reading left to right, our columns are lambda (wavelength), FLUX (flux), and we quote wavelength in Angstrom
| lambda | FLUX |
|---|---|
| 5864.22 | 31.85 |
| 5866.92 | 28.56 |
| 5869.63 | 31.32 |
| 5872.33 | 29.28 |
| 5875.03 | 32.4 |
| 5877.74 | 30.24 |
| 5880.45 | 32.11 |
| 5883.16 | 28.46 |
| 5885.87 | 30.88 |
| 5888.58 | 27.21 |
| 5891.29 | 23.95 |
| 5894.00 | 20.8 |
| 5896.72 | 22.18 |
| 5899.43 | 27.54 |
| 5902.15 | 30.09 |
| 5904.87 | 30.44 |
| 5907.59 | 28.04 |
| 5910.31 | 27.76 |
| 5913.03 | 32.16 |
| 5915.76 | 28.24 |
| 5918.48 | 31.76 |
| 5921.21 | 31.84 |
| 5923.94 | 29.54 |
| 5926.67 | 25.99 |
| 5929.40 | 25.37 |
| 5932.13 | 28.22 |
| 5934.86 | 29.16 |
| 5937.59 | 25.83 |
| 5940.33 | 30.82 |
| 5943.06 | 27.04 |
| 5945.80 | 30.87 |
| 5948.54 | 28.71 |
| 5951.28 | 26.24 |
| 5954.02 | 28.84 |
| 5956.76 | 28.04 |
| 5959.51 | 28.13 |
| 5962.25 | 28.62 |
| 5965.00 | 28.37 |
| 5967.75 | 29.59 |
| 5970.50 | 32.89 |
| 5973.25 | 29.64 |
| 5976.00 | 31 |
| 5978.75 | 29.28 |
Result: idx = 2.0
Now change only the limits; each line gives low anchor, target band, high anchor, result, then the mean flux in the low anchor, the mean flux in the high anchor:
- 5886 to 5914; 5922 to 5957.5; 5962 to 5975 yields 0.8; 27.1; 29.9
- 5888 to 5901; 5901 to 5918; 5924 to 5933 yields -2.8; 24.3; 26.9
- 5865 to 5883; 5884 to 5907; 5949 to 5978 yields 2.6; 30.5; 29.1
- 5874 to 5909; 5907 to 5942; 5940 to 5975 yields -0.4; 28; 29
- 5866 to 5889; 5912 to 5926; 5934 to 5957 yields -0.6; 30.2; 28.4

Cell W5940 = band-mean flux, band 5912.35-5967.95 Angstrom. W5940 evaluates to 28.7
